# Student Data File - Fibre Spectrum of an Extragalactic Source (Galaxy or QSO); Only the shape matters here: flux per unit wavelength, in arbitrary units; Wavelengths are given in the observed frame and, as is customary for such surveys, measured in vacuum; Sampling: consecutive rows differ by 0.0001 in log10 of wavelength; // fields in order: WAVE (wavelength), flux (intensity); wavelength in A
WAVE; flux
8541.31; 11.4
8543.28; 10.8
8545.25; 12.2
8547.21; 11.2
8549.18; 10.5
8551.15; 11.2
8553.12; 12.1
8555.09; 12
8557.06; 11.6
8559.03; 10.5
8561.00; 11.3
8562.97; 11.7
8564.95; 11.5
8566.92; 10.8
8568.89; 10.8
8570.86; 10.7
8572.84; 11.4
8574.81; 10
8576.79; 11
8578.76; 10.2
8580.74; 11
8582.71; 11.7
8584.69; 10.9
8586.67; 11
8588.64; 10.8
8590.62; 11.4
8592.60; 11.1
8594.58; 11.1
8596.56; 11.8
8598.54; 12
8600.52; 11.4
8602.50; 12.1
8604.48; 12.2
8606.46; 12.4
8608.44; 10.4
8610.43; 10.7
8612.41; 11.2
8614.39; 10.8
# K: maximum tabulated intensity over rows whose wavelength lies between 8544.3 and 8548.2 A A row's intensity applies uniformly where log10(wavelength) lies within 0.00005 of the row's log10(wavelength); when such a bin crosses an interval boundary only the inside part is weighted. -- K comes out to 12.2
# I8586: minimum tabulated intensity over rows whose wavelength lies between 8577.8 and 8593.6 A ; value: 10.2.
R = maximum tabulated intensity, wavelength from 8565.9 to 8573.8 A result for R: 11.4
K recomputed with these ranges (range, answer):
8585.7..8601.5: 12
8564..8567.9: 11.5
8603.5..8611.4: 12.4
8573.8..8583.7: 11.7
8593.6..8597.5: 11.8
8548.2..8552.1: 11.2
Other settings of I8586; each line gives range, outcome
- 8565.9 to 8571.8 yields 10.7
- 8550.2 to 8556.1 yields 11.2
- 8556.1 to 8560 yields 10.5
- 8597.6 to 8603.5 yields 11.4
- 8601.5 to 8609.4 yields 10.4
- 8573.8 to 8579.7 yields 10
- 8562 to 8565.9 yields 11.5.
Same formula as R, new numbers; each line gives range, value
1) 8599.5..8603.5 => 12.1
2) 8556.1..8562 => 11.6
